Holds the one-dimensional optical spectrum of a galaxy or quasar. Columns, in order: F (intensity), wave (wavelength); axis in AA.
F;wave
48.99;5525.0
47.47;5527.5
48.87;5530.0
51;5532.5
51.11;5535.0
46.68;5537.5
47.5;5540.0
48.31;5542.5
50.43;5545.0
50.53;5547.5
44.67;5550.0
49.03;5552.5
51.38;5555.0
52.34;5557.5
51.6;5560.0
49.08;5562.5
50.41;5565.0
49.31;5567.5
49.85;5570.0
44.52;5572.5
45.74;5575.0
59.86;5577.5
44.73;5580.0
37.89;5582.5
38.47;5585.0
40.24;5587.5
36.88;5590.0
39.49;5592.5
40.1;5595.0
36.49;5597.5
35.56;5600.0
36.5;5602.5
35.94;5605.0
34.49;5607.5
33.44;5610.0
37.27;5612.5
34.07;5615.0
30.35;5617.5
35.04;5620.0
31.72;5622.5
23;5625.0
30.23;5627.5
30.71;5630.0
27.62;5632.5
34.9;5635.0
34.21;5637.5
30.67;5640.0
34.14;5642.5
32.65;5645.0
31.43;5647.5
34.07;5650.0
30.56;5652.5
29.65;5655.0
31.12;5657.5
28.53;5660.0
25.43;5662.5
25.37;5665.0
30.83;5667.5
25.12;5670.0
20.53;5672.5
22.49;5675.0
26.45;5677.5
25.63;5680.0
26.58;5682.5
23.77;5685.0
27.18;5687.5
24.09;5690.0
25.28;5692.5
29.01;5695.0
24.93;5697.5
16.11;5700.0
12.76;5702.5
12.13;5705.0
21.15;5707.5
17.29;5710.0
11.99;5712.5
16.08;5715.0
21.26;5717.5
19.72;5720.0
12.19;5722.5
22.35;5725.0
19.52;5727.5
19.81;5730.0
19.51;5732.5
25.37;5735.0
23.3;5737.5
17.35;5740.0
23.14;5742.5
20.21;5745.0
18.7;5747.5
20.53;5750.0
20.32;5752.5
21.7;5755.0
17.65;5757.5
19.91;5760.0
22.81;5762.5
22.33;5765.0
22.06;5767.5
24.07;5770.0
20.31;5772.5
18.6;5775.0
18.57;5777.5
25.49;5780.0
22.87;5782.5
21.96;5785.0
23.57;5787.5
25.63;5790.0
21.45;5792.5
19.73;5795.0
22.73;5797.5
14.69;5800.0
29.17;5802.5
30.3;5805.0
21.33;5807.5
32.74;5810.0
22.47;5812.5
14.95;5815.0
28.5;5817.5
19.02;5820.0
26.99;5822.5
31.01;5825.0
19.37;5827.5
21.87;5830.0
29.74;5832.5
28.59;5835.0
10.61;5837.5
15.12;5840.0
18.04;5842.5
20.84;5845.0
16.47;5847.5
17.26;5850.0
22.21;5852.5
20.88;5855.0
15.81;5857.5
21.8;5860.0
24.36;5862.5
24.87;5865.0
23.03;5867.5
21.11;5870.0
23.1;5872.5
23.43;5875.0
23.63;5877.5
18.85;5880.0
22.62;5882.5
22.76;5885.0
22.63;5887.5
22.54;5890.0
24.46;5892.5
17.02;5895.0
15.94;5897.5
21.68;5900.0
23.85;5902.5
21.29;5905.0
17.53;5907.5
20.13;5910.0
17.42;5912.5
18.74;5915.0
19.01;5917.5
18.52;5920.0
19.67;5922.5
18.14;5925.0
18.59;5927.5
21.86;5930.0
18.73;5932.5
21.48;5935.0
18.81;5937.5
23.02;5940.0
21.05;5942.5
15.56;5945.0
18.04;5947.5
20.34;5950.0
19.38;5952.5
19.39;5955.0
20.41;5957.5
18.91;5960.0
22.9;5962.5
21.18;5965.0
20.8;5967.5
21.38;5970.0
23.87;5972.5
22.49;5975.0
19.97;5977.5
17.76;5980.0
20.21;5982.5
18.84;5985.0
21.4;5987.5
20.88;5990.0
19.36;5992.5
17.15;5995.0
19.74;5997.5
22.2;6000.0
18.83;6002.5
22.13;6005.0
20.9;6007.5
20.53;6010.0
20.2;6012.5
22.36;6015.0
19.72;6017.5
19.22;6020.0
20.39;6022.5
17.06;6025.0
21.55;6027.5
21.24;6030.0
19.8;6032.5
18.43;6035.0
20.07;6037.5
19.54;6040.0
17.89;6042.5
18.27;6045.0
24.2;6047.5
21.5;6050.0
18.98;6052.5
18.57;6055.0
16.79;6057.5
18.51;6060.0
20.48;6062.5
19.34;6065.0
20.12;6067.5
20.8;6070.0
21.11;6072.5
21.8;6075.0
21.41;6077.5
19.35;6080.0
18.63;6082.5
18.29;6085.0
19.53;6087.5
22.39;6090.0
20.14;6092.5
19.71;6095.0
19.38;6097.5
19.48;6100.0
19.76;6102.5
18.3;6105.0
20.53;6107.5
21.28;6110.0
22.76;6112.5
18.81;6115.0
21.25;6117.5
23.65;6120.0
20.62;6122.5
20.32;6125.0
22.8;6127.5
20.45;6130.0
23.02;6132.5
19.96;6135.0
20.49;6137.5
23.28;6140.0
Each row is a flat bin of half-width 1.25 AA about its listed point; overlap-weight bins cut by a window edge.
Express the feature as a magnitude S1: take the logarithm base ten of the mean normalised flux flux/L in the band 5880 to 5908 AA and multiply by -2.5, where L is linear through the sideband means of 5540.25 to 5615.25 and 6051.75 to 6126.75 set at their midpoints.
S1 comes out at 0.35 mag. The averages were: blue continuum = 43.8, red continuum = 20.1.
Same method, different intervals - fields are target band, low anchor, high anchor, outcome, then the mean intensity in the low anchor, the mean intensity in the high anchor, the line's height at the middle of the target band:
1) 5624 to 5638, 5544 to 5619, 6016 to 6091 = 0.33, 43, 19.8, 40.5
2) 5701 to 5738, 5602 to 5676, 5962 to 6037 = 0.48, 30.7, 20.4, 28.4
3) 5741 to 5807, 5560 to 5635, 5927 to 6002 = 0.33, 38.7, 20.2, 29.8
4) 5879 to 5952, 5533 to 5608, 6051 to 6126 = 0.38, 45.1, 20.1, 28.4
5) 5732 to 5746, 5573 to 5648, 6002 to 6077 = 0.40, 35.9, 20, 31.2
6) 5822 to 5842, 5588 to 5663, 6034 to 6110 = 0.19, 33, 19.8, 26.9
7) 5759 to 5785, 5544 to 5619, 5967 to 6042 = 0.44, 43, 20.2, 32.7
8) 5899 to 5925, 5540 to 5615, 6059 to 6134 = 0.41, 43.8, 20.5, 28.8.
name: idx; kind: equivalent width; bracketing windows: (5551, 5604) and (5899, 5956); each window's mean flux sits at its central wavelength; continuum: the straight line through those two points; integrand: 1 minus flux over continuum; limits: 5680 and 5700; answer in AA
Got 6.2 AA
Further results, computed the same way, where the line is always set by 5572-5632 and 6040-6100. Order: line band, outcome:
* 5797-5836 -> 6.0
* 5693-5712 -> 8.2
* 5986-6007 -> 2.2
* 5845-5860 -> 4.8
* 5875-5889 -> 2.4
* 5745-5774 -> 9.6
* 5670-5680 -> 3.1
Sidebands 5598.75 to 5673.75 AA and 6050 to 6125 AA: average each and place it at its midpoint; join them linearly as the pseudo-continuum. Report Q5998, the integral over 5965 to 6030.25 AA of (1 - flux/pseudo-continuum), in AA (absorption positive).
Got 5.56 AA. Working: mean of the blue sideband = 31.2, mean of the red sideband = 20.1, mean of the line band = 20.4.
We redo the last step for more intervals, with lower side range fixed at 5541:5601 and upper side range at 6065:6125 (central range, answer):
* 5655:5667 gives 3.88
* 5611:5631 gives 5.43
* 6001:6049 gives 7.30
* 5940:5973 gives 8.27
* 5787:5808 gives 6.97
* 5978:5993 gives 3.45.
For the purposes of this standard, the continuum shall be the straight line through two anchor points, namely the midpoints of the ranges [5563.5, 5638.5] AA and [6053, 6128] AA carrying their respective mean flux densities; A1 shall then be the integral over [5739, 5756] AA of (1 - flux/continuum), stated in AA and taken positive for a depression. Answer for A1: 6.4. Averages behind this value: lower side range 38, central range 20.3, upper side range 20.2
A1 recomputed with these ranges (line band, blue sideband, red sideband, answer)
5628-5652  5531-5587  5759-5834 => 4.56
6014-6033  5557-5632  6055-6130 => 2.29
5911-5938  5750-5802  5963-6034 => 2.02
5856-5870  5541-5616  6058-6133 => 4.07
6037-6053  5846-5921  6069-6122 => 0.29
